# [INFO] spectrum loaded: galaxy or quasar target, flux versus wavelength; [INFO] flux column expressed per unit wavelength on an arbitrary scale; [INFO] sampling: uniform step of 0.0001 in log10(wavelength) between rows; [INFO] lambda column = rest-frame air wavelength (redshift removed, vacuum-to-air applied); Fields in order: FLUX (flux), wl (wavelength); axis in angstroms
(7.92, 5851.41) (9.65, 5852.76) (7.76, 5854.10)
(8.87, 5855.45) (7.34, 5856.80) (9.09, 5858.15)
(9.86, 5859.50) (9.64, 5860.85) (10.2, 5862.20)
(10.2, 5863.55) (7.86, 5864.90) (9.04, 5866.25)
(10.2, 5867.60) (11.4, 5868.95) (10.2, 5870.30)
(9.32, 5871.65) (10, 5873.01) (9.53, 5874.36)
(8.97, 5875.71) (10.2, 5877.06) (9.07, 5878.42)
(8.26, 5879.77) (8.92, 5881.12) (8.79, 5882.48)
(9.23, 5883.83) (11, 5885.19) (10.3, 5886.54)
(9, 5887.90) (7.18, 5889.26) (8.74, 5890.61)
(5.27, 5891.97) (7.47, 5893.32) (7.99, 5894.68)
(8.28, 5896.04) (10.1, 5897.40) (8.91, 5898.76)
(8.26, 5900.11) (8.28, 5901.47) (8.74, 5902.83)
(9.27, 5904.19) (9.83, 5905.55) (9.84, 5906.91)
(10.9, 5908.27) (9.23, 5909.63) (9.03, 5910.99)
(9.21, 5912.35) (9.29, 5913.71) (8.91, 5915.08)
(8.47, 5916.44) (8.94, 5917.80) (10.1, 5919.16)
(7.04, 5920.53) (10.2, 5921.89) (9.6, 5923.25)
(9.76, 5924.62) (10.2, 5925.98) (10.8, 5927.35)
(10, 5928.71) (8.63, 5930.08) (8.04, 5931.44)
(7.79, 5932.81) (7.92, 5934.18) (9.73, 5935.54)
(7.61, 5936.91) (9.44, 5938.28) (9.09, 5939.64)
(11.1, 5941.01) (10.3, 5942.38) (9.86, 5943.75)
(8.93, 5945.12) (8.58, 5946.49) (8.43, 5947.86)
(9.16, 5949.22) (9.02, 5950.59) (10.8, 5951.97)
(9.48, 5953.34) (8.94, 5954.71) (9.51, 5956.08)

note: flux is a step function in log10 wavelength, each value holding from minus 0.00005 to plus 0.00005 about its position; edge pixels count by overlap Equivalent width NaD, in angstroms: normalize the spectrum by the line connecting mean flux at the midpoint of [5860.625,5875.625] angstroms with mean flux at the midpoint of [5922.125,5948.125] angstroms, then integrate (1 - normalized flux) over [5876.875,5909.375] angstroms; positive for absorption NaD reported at 2.3 angstroms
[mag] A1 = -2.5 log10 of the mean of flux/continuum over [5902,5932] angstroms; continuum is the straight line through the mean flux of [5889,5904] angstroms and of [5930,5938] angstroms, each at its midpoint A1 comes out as -0.14 mag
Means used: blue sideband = 8.18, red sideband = 8.32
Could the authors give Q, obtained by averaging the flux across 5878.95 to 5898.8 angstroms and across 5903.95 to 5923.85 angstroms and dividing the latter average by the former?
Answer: 1.08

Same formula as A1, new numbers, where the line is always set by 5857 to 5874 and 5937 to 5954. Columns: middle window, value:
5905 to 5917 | 0.015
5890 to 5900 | 0.182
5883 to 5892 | 0.082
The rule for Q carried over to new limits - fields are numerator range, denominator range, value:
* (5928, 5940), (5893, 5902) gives 1.02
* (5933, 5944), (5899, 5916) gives 1.01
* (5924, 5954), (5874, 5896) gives 1.07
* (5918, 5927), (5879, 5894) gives 1.11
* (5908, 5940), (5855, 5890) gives 0.98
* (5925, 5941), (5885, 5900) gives 1.08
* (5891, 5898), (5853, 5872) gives 0.84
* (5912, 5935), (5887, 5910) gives 1.05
